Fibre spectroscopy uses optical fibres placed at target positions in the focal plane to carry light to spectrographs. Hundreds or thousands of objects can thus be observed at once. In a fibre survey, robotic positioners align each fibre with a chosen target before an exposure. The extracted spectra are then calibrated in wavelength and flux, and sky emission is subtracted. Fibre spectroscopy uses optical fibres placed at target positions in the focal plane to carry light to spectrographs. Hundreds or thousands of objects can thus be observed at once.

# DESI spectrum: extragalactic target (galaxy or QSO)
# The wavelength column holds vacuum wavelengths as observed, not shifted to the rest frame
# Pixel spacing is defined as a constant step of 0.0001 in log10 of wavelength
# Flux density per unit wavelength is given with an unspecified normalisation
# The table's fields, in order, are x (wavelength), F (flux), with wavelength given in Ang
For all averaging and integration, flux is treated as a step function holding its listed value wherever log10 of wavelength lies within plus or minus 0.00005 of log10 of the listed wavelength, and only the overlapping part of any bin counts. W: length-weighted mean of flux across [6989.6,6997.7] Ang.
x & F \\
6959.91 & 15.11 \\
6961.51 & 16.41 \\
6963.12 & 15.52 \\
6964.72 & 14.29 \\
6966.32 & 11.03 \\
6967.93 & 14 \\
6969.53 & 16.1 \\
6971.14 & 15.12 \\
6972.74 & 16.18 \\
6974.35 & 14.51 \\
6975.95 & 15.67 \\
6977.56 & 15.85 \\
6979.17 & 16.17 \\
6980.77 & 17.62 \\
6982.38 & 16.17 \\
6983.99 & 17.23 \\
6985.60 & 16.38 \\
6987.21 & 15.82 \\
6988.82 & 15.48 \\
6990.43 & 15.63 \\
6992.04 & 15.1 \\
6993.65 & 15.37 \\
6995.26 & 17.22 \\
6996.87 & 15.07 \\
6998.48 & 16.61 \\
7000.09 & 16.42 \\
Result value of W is 15.7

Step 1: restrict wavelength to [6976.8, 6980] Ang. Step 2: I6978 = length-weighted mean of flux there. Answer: 16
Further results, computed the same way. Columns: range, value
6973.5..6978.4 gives 15.3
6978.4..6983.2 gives 16.7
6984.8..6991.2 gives 15.8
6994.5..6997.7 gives 16.1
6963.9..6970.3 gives 13.9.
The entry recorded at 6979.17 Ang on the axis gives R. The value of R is 16.17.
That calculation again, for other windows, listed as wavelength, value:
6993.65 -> 15.37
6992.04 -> 15.1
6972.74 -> 16.18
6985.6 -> 16.38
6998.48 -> 16.61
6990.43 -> 15.63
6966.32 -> 11.03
